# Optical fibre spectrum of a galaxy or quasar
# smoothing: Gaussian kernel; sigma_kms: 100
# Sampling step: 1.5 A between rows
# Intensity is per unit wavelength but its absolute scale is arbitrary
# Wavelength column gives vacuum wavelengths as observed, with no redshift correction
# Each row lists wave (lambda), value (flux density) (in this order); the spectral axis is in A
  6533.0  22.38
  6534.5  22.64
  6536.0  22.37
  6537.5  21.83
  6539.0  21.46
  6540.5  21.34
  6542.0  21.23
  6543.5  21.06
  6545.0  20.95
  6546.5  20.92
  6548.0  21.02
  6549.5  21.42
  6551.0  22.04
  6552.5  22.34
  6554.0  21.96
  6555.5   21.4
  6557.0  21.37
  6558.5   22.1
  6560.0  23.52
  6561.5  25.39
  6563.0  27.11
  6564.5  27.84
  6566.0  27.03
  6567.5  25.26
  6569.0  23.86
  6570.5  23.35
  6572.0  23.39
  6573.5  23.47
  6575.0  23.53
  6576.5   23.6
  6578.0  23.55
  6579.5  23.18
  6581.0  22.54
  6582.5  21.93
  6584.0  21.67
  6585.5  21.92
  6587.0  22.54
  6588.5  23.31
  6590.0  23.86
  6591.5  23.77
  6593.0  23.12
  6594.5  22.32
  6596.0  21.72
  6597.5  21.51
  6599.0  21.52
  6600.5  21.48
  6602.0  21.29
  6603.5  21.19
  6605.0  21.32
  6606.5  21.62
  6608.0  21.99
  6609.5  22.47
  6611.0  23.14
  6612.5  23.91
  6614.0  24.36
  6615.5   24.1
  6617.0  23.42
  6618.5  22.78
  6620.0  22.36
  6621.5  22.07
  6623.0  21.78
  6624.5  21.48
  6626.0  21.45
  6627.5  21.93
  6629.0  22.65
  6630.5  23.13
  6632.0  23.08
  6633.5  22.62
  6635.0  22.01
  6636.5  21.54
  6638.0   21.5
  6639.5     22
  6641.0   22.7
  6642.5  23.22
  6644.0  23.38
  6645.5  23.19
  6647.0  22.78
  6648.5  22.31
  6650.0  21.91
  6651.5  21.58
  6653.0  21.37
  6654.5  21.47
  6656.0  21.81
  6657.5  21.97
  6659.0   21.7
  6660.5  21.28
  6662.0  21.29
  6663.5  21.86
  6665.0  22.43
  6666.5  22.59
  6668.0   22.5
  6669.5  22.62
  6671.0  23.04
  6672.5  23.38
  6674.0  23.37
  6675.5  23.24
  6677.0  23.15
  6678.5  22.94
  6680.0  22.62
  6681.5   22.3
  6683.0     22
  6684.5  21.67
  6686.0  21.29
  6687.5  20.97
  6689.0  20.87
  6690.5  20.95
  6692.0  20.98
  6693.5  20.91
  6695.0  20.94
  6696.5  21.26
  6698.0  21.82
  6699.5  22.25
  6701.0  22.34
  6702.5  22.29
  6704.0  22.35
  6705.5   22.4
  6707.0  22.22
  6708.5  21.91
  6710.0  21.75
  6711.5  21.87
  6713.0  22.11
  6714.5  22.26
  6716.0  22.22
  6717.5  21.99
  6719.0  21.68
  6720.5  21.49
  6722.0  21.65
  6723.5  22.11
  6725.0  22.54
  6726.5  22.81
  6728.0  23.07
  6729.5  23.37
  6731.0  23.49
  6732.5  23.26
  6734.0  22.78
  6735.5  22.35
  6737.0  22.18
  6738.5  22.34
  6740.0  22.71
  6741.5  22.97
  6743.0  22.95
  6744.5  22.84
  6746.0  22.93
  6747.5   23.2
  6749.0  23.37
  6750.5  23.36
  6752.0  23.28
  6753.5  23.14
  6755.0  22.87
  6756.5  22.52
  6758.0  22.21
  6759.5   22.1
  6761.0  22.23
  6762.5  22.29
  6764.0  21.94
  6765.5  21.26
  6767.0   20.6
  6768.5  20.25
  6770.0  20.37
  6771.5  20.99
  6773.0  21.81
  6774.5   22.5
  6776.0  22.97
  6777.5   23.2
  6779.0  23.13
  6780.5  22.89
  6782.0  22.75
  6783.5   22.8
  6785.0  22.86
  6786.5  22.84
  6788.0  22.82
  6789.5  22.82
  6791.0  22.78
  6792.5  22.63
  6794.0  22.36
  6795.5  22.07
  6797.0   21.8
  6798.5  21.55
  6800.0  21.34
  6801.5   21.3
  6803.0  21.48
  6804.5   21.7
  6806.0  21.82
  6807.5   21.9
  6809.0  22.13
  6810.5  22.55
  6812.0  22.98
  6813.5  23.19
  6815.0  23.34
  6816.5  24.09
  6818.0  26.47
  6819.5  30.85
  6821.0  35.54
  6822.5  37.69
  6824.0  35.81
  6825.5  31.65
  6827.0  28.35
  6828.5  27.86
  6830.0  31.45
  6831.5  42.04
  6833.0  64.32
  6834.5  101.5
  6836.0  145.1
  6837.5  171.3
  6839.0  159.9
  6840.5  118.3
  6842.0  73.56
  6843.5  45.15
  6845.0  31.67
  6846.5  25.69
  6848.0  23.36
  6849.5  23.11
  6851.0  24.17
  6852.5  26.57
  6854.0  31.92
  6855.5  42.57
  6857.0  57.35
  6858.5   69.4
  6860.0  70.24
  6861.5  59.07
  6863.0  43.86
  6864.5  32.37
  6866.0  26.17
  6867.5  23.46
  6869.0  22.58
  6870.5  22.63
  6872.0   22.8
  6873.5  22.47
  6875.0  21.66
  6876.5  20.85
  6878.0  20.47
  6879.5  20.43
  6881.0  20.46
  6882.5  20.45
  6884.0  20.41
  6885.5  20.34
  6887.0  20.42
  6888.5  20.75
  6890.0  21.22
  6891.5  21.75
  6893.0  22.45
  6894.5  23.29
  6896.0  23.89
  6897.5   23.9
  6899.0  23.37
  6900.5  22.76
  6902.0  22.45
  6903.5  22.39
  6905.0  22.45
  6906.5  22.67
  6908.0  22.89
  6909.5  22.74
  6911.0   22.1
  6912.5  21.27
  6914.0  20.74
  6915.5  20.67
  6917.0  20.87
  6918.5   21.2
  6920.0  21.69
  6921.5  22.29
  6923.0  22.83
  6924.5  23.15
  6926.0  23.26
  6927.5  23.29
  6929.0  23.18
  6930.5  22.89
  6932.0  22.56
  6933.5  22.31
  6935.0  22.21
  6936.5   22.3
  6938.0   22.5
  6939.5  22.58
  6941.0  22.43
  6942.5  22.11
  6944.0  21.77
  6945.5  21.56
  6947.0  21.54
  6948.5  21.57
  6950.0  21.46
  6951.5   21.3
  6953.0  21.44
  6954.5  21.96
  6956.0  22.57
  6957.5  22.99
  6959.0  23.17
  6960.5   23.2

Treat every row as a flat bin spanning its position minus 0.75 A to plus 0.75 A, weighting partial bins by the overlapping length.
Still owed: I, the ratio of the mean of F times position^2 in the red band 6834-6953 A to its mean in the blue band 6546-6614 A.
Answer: 1.60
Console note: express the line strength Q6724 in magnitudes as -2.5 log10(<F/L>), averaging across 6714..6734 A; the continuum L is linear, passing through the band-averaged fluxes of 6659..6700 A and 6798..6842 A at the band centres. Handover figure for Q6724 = 0.323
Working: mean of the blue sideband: 22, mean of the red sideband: 48.1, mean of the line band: 22.5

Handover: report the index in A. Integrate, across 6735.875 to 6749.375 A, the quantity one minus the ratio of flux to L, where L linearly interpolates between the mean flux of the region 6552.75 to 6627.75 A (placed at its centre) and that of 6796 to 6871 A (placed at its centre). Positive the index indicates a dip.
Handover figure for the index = 4.9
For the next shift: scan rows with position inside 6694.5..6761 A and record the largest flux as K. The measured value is 23.49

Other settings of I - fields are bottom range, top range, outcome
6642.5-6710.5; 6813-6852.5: 2.55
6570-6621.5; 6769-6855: 1.74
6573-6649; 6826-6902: 1.99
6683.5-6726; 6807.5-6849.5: 2.47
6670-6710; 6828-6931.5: 1.74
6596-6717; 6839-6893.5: 1.70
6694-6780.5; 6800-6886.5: 1.87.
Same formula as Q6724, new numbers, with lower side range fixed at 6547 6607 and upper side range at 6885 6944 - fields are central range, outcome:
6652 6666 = 0.05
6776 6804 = 0.00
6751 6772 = 0.03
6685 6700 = 0.07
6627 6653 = 0.02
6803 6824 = -0.16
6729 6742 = -0.01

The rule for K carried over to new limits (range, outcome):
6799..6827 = 37.69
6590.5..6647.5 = 24.36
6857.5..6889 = 70.24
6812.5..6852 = 171.3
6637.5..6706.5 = 23.38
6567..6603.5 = 25.26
